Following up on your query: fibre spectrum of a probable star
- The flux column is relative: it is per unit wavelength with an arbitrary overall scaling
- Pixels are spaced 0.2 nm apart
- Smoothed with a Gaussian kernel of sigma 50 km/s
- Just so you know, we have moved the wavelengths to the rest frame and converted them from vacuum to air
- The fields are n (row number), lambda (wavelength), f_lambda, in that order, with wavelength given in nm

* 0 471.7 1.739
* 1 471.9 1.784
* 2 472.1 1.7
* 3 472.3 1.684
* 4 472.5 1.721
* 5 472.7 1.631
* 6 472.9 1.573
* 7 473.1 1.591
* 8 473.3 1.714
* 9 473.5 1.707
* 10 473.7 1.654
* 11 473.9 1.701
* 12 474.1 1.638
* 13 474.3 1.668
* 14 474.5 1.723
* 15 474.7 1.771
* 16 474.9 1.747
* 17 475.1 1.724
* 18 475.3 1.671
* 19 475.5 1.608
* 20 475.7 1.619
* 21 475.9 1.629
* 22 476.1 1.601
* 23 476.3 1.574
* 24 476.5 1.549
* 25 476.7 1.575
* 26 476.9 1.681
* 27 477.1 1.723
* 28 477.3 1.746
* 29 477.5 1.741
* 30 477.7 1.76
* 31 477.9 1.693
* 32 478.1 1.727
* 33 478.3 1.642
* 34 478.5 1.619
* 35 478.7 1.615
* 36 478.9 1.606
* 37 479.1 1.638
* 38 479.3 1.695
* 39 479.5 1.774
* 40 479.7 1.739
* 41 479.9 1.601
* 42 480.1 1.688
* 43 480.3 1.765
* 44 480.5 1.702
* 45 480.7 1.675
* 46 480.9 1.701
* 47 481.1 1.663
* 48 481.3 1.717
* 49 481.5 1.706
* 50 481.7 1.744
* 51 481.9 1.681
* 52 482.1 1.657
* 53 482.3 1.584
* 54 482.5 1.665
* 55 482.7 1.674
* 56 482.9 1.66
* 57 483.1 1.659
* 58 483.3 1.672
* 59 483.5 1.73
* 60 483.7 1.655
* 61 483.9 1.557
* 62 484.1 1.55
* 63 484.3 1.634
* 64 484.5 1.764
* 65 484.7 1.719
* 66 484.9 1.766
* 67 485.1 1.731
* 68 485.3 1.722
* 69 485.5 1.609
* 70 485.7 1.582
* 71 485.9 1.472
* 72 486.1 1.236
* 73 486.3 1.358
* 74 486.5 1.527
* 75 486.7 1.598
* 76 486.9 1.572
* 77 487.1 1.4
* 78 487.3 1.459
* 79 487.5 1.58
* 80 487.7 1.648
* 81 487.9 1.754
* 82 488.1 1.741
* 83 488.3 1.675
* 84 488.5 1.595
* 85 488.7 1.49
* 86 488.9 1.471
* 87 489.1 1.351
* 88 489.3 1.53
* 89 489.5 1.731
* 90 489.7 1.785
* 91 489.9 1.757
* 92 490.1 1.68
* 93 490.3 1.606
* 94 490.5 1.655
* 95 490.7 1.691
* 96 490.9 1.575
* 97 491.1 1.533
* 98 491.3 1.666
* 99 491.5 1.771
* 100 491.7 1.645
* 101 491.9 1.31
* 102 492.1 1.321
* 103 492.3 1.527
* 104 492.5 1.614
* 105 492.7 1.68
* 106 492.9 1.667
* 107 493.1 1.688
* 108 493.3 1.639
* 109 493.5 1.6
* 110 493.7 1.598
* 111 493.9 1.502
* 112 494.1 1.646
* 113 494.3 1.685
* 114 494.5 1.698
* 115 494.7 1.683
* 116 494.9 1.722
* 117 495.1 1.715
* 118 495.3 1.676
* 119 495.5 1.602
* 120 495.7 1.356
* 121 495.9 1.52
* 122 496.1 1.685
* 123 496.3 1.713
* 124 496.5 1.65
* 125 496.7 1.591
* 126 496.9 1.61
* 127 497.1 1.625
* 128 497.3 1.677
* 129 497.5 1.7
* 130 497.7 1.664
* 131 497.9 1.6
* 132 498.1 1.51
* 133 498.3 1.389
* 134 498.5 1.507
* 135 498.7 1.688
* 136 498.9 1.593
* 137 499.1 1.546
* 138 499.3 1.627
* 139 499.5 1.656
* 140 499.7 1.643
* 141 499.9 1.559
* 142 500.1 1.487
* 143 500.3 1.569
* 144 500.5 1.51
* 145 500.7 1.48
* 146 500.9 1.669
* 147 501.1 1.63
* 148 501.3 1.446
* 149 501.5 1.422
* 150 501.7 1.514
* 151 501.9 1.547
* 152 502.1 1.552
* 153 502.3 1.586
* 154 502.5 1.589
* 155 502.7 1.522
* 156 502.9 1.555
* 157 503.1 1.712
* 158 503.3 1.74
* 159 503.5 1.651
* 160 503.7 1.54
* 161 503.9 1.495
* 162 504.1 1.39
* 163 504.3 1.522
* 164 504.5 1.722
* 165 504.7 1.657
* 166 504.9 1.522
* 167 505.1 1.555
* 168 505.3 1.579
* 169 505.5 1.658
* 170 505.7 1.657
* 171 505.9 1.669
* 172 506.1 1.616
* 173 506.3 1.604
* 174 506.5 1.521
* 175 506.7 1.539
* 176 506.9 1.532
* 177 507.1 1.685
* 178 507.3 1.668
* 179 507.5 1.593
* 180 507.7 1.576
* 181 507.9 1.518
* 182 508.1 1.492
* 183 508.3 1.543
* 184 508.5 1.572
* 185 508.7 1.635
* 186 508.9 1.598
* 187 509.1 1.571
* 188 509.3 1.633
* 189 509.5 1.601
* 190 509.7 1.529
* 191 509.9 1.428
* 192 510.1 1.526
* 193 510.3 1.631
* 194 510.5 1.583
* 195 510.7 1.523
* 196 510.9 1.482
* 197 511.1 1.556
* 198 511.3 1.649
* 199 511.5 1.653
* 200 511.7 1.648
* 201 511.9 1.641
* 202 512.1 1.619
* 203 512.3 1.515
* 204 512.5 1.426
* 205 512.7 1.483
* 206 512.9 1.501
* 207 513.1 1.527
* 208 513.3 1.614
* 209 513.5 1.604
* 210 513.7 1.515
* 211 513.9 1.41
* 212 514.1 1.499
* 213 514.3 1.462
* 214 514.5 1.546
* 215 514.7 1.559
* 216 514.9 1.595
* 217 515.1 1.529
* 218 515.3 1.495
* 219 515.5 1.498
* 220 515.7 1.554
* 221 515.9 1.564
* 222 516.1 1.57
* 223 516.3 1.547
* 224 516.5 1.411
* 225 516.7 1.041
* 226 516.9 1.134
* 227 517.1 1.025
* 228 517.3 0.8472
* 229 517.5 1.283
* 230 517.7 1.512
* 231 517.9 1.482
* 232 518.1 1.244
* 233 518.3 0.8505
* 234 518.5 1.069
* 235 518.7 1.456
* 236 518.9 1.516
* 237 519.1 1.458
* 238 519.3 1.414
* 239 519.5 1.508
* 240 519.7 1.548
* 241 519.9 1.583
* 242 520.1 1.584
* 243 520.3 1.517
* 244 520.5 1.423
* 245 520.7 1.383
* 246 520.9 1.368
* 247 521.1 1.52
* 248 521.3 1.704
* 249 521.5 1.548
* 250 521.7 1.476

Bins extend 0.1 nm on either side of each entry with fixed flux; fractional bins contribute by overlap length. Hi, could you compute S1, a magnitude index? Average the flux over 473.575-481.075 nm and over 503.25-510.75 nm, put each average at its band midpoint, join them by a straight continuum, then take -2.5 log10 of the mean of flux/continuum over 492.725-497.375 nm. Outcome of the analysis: -0.01 mag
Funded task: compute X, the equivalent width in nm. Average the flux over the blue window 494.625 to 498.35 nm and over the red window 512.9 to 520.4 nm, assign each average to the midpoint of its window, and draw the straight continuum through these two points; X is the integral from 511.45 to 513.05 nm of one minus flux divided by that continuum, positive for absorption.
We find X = -0.10 nm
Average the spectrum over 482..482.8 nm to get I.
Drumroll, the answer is 1.65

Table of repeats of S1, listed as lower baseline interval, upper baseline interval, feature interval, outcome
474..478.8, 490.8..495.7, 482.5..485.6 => -0.02 mag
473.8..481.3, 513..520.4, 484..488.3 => 0.02 mag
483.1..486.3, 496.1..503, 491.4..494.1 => 0.01 mag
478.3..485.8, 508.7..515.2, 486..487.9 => 0.11 mag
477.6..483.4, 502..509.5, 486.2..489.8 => 0.06 mag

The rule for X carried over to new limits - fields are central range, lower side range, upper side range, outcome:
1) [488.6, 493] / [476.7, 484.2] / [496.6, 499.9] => 0.105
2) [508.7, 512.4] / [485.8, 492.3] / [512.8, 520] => -0.333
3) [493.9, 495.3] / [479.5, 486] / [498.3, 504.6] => -0.062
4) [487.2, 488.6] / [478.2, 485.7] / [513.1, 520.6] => -0.005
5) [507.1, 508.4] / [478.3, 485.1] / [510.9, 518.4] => -0.067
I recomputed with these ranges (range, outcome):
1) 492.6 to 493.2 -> 1.68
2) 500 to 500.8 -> 1.51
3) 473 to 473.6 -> 1.67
